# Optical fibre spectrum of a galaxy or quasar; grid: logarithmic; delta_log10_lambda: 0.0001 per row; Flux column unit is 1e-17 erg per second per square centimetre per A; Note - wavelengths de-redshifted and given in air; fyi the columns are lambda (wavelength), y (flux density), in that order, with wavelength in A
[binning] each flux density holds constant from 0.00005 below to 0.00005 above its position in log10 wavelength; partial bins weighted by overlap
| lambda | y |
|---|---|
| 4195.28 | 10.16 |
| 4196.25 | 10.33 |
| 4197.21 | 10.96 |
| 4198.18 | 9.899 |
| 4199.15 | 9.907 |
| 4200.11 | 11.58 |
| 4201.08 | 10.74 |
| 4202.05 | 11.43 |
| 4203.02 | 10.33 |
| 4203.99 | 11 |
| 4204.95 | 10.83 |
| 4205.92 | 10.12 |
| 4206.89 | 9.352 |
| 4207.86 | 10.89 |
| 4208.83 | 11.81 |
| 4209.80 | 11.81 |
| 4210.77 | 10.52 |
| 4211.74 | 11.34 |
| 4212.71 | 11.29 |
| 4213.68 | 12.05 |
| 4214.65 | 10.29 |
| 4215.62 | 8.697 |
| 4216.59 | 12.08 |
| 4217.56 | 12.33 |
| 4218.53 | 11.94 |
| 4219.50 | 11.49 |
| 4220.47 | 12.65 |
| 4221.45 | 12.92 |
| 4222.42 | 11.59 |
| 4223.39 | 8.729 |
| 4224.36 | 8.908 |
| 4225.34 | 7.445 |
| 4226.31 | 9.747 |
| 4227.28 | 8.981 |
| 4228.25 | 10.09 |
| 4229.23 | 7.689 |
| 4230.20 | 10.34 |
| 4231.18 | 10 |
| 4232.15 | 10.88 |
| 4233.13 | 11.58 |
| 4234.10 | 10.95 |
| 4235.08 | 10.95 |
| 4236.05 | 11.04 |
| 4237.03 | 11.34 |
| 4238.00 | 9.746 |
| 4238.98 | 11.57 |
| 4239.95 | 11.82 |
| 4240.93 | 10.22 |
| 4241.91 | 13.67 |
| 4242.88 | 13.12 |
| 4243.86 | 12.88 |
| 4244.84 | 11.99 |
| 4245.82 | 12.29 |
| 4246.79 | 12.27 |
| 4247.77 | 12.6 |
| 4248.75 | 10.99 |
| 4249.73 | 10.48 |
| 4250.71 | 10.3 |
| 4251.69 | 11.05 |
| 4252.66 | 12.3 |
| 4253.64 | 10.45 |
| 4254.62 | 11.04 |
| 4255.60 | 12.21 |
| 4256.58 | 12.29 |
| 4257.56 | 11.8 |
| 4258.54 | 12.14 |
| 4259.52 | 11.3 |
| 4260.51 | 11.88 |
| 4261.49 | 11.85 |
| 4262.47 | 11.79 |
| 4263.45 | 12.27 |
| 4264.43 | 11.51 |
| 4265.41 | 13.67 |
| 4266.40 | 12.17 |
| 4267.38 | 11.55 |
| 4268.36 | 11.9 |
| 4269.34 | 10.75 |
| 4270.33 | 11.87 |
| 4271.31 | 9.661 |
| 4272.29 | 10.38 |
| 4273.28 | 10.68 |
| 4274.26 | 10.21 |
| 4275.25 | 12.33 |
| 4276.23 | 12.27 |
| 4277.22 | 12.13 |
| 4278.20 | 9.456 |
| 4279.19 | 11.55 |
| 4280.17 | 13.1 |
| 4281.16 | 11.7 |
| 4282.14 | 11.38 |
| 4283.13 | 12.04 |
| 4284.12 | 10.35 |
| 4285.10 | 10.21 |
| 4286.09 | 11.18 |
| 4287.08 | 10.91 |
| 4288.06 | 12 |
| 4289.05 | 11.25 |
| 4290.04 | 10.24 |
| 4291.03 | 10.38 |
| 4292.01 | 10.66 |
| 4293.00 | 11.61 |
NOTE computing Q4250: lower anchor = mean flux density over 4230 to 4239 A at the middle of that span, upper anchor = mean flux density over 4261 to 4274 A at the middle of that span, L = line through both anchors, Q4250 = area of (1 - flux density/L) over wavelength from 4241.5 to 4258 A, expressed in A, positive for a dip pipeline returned -1.1 A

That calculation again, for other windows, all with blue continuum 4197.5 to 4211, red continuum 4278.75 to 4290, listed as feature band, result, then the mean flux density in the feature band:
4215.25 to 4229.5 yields 0.6 A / 10.4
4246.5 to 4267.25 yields -1.1 A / 11.7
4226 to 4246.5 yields 0.0 A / 11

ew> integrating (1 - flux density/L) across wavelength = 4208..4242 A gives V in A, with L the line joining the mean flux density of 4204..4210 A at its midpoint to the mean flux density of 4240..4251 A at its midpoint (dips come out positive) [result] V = 1.5 A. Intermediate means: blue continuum 10.8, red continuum 11.9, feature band 10.8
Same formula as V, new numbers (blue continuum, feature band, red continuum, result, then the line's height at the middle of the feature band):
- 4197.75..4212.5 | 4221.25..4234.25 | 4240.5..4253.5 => 1.7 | 11.3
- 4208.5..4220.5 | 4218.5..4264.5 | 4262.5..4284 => 1.1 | 11.4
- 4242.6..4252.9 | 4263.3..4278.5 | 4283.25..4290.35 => -0.2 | 11.3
